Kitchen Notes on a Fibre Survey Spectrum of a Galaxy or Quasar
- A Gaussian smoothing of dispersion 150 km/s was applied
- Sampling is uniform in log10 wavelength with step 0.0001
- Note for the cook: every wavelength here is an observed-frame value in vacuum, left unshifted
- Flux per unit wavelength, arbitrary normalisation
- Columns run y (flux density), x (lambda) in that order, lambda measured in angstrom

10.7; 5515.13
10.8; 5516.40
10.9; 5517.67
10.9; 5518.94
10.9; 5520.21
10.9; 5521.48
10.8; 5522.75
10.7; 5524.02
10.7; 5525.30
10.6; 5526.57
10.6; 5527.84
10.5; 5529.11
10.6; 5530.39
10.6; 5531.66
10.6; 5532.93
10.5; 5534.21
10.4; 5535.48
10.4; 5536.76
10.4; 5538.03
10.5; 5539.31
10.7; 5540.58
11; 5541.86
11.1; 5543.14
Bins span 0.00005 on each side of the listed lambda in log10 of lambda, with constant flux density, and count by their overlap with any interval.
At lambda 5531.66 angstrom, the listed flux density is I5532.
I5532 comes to 10.6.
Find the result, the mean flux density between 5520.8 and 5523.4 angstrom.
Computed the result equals 10.9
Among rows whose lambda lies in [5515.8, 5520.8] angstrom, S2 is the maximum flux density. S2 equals 10.9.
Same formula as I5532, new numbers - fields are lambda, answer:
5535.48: 10.4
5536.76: 10.4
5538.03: 10.4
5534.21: 10.5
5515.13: 10.7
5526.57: 10.6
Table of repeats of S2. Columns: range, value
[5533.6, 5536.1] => 10.5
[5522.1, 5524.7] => 10.8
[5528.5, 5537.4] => 10.6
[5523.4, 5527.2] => 10.7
